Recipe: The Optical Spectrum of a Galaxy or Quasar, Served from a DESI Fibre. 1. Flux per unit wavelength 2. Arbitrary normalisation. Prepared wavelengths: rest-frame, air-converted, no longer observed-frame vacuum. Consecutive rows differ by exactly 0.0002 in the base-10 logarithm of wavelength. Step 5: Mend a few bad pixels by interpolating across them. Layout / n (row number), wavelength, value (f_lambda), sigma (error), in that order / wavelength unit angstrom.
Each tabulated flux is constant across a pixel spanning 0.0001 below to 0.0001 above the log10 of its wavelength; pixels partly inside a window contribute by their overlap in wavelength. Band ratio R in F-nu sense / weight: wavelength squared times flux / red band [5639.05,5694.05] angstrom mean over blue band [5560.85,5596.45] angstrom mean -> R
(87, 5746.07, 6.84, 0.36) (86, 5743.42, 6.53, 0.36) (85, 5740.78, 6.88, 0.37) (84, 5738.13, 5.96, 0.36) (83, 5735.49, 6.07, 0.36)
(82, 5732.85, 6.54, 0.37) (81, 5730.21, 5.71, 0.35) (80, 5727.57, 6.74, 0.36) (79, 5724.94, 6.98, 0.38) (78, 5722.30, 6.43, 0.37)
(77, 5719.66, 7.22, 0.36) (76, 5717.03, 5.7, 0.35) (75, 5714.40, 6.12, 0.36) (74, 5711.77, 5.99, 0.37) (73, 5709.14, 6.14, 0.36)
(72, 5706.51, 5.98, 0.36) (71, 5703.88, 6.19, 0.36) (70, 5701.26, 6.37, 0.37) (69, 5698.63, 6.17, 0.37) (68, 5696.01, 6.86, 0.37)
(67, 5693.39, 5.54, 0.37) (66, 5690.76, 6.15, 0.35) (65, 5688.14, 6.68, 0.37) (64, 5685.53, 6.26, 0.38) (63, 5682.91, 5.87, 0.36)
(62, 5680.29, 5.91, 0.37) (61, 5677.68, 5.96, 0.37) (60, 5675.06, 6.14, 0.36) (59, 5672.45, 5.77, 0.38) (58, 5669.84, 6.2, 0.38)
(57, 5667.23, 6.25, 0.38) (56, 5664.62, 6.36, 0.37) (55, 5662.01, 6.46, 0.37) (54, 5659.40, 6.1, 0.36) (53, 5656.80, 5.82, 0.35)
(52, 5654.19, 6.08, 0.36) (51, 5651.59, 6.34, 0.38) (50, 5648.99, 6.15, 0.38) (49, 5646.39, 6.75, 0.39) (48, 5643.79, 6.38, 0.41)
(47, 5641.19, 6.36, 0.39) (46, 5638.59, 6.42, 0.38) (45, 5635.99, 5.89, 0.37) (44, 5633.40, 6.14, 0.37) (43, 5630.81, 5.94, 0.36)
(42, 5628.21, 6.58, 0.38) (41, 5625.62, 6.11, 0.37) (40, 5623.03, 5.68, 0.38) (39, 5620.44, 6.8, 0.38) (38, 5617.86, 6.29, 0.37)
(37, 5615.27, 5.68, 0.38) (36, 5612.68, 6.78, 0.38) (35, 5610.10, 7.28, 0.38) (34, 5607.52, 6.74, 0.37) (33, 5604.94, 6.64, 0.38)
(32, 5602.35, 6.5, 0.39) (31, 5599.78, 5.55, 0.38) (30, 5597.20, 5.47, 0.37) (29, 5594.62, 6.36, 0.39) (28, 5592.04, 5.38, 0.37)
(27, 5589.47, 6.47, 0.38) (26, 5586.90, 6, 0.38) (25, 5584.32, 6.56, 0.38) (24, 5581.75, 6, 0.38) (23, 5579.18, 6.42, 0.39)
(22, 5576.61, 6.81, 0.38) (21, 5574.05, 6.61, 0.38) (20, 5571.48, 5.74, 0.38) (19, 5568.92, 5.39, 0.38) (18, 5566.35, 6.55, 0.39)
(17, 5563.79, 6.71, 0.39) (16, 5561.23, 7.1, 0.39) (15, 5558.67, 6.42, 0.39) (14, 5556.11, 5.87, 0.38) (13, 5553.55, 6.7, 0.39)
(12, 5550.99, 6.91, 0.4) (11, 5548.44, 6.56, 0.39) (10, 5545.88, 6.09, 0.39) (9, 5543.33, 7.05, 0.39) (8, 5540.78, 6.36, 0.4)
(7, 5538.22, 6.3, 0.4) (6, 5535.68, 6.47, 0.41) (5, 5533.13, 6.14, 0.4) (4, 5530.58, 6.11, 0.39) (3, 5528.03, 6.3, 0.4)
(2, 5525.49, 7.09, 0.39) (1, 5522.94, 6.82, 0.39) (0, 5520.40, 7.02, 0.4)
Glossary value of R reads 1.02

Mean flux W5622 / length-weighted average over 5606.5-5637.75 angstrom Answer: 6.32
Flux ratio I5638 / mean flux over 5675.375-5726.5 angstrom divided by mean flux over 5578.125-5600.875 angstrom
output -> 1.04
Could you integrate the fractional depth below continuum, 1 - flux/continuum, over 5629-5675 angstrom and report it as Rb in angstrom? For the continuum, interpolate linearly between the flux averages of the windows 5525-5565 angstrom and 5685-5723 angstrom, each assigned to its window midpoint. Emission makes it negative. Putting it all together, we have 0.9 angstrom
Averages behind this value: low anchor 6.5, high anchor 6.25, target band 6.2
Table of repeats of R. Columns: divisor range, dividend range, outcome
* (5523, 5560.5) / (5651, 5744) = 1.02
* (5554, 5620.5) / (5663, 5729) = 1.03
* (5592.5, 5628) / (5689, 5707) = 1.02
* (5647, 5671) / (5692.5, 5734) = 1.03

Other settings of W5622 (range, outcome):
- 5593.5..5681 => 6.23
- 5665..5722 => 6.17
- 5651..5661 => 6.08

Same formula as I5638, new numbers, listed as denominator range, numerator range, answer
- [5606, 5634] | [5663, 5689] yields 0.96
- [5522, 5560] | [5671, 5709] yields 0.95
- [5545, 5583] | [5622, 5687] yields 0.96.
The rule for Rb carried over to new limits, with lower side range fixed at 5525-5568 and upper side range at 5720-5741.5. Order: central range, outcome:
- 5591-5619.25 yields 0.97 angstrom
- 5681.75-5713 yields 1.26 angstrom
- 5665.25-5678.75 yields 0.78 angstrom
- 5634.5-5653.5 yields 0.43 angstrom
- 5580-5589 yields 0.36 angstrom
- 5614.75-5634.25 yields 0.90 angstrom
